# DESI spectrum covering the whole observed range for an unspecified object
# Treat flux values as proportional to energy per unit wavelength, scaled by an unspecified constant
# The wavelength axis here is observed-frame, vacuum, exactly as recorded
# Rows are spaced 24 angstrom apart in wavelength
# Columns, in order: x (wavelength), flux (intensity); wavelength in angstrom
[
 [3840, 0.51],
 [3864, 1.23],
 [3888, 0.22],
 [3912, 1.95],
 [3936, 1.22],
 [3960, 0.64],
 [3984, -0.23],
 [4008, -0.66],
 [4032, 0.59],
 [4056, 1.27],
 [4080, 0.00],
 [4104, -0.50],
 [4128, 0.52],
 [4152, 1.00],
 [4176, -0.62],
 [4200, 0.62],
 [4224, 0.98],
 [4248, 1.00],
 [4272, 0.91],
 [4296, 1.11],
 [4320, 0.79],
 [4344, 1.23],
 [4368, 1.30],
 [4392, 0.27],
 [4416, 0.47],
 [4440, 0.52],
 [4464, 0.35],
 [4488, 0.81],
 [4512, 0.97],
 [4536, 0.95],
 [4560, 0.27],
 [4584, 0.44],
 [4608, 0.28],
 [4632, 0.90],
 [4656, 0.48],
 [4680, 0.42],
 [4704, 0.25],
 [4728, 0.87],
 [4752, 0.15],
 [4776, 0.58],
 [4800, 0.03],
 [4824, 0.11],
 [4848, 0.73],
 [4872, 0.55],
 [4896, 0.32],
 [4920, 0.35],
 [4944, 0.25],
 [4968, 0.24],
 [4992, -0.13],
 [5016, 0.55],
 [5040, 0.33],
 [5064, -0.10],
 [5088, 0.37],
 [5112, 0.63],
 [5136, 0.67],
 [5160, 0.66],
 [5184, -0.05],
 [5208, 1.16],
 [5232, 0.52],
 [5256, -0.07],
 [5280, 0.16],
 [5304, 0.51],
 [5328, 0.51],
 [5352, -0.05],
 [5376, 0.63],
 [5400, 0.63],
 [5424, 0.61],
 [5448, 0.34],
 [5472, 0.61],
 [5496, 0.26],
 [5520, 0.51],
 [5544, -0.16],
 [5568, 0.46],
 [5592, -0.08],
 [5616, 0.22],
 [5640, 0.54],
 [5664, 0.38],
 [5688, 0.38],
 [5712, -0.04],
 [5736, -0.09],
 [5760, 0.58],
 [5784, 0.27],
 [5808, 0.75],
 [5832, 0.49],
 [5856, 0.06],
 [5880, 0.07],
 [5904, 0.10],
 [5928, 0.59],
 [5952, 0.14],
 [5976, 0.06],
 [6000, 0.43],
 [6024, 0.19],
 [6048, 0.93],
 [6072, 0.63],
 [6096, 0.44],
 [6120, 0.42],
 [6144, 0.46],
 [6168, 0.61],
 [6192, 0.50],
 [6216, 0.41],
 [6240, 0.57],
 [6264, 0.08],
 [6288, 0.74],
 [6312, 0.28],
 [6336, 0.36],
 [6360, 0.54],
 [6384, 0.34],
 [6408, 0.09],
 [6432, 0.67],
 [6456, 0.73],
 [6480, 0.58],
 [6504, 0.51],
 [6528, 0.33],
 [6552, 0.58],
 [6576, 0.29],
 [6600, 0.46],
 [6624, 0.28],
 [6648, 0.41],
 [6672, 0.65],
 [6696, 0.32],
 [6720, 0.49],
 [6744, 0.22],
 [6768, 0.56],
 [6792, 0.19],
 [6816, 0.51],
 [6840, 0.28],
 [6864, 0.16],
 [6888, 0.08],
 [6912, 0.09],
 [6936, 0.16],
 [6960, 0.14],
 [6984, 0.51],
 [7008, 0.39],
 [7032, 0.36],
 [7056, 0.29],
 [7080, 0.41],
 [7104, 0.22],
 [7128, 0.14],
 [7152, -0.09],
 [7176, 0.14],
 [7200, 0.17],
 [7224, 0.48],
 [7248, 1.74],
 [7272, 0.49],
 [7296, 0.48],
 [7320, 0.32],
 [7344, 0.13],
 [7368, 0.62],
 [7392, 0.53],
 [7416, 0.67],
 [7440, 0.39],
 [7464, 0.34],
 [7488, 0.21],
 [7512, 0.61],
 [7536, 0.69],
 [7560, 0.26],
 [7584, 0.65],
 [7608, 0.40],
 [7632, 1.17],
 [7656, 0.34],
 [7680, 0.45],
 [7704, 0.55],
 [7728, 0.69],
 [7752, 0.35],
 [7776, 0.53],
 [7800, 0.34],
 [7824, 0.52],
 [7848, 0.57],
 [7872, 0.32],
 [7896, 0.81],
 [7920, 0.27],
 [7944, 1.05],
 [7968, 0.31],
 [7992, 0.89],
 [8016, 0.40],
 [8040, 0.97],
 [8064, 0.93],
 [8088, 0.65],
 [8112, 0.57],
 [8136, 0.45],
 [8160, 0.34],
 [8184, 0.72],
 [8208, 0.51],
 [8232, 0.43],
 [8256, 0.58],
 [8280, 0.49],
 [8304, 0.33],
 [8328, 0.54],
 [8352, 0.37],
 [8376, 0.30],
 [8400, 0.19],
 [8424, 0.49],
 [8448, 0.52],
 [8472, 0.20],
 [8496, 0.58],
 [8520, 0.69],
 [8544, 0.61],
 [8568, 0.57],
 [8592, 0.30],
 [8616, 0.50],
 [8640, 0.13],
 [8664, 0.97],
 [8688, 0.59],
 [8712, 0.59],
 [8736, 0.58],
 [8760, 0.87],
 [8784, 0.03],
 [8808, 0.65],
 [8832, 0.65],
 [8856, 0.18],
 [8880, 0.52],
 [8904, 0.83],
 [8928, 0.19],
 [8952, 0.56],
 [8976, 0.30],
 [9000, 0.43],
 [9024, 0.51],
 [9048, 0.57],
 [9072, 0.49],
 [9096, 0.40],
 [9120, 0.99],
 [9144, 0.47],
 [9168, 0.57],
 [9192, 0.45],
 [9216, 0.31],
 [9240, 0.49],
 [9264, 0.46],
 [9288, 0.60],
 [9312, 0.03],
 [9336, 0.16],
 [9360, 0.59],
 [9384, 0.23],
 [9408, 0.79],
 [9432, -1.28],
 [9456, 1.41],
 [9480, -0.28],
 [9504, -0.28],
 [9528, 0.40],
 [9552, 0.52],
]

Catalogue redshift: 0.944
